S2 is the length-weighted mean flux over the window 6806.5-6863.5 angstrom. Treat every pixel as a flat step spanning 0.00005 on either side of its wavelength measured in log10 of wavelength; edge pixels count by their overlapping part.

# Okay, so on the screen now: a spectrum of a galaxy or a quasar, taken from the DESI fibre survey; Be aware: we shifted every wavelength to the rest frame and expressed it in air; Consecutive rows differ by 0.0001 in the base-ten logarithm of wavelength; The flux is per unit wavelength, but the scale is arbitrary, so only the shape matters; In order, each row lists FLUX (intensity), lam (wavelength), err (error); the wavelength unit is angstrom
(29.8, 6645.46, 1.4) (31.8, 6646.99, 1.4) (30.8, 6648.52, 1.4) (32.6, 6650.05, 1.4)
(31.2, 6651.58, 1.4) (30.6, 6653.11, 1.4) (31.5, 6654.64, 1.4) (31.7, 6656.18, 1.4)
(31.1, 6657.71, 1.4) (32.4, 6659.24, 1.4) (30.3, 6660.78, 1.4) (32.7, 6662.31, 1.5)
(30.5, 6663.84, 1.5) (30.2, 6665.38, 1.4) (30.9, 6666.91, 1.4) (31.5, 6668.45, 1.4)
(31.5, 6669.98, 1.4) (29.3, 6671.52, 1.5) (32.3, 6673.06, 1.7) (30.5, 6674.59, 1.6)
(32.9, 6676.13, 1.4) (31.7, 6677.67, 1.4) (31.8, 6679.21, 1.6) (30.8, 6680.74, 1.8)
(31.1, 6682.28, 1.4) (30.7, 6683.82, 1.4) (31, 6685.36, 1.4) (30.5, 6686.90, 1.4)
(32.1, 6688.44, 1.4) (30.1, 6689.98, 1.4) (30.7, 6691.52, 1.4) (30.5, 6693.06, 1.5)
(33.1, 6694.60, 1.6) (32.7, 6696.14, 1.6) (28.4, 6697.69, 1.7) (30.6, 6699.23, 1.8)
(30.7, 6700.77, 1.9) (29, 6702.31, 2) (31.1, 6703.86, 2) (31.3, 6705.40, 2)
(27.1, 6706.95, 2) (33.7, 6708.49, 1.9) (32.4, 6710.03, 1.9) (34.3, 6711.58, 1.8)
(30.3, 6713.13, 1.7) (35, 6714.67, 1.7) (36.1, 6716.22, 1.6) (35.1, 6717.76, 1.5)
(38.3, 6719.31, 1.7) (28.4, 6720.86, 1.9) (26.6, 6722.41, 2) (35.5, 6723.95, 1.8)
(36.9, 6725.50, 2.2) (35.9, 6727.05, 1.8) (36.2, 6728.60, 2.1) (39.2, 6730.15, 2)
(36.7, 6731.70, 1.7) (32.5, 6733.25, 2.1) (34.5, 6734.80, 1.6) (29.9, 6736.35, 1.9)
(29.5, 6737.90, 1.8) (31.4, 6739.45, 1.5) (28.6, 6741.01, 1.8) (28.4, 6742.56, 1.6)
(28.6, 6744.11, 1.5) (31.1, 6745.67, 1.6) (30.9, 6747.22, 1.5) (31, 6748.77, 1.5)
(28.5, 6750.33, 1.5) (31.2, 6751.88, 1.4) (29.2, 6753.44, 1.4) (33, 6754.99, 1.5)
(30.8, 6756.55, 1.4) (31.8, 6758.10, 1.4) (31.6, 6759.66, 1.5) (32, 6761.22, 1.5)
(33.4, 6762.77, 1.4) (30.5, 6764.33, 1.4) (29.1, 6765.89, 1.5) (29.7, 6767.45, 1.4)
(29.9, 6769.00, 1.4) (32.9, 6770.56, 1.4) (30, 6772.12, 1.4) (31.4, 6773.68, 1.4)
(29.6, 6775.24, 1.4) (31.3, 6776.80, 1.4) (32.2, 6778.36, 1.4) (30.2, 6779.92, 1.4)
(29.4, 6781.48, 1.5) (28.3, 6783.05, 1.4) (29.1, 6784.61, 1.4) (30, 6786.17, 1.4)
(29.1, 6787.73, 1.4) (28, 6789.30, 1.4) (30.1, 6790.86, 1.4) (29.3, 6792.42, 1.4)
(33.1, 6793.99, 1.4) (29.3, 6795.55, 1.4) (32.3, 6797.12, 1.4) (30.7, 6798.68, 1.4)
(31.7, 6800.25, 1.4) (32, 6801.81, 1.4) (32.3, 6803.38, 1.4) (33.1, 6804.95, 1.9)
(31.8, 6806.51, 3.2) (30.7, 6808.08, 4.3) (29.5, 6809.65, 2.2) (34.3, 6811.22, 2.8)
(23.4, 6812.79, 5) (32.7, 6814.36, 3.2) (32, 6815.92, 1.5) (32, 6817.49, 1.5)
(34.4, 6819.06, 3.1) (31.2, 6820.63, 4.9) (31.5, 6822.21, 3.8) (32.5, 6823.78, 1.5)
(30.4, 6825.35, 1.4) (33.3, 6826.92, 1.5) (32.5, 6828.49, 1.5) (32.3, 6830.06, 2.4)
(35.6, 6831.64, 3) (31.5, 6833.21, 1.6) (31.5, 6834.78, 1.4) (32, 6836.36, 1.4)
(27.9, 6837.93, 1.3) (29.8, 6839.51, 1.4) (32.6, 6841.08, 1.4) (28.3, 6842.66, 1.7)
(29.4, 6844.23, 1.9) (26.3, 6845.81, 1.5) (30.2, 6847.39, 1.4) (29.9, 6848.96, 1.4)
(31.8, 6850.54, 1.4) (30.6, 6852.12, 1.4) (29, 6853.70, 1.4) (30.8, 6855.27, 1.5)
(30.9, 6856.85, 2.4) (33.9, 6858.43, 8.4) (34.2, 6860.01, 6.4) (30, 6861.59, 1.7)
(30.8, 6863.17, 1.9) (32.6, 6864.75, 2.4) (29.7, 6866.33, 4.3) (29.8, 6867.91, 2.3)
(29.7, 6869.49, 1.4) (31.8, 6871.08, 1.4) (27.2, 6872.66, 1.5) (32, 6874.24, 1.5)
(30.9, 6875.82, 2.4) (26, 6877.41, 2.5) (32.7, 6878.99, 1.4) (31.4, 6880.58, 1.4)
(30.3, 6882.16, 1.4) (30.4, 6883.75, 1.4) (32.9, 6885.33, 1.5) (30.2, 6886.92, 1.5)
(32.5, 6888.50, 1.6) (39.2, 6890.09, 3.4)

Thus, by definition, 31.1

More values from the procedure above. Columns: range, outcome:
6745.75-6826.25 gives 30.9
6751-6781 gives 31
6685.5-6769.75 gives 31.8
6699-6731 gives 33.1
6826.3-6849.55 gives 30.9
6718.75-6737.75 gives 34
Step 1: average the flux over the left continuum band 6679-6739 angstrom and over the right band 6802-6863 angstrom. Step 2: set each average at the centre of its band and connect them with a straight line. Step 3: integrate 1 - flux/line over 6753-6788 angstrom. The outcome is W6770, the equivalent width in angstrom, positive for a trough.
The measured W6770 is 1.2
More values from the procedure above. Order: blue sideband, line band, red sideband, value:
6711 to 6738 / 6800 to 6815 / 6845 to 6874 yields 0.4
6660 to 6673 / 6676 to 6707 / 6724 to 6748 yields 0.7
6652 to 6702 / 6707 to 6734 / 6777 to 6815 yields -2.8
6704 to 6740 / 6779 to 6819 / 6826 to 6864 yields 1.6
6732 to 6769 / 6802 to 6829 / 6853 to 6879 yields -0.8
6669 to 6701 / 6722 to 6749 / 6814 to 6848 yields -1.1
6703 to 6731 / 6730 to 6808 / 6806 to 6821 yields 3.2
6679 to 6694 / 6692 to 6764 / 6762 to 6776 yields -2.8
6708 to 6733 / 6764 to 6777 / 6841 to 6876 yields 1.0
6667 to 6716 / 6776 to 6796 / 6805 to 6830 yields 1.0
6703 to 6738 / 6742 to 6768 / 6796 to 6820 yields 1.6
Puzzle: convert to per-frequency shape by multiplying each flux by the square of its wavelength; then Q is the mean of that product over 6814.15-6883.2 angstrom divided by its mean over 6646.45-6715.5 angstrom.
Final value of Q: 1.04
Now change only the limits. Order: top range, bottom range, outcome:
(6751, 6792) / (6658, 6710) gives 1.01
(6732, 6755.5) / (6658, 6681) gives 1.00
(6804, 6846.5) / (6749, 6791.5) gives 1.04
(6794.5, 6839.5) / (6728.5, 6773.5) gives 1.03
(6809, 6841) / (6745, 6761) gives 1.04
